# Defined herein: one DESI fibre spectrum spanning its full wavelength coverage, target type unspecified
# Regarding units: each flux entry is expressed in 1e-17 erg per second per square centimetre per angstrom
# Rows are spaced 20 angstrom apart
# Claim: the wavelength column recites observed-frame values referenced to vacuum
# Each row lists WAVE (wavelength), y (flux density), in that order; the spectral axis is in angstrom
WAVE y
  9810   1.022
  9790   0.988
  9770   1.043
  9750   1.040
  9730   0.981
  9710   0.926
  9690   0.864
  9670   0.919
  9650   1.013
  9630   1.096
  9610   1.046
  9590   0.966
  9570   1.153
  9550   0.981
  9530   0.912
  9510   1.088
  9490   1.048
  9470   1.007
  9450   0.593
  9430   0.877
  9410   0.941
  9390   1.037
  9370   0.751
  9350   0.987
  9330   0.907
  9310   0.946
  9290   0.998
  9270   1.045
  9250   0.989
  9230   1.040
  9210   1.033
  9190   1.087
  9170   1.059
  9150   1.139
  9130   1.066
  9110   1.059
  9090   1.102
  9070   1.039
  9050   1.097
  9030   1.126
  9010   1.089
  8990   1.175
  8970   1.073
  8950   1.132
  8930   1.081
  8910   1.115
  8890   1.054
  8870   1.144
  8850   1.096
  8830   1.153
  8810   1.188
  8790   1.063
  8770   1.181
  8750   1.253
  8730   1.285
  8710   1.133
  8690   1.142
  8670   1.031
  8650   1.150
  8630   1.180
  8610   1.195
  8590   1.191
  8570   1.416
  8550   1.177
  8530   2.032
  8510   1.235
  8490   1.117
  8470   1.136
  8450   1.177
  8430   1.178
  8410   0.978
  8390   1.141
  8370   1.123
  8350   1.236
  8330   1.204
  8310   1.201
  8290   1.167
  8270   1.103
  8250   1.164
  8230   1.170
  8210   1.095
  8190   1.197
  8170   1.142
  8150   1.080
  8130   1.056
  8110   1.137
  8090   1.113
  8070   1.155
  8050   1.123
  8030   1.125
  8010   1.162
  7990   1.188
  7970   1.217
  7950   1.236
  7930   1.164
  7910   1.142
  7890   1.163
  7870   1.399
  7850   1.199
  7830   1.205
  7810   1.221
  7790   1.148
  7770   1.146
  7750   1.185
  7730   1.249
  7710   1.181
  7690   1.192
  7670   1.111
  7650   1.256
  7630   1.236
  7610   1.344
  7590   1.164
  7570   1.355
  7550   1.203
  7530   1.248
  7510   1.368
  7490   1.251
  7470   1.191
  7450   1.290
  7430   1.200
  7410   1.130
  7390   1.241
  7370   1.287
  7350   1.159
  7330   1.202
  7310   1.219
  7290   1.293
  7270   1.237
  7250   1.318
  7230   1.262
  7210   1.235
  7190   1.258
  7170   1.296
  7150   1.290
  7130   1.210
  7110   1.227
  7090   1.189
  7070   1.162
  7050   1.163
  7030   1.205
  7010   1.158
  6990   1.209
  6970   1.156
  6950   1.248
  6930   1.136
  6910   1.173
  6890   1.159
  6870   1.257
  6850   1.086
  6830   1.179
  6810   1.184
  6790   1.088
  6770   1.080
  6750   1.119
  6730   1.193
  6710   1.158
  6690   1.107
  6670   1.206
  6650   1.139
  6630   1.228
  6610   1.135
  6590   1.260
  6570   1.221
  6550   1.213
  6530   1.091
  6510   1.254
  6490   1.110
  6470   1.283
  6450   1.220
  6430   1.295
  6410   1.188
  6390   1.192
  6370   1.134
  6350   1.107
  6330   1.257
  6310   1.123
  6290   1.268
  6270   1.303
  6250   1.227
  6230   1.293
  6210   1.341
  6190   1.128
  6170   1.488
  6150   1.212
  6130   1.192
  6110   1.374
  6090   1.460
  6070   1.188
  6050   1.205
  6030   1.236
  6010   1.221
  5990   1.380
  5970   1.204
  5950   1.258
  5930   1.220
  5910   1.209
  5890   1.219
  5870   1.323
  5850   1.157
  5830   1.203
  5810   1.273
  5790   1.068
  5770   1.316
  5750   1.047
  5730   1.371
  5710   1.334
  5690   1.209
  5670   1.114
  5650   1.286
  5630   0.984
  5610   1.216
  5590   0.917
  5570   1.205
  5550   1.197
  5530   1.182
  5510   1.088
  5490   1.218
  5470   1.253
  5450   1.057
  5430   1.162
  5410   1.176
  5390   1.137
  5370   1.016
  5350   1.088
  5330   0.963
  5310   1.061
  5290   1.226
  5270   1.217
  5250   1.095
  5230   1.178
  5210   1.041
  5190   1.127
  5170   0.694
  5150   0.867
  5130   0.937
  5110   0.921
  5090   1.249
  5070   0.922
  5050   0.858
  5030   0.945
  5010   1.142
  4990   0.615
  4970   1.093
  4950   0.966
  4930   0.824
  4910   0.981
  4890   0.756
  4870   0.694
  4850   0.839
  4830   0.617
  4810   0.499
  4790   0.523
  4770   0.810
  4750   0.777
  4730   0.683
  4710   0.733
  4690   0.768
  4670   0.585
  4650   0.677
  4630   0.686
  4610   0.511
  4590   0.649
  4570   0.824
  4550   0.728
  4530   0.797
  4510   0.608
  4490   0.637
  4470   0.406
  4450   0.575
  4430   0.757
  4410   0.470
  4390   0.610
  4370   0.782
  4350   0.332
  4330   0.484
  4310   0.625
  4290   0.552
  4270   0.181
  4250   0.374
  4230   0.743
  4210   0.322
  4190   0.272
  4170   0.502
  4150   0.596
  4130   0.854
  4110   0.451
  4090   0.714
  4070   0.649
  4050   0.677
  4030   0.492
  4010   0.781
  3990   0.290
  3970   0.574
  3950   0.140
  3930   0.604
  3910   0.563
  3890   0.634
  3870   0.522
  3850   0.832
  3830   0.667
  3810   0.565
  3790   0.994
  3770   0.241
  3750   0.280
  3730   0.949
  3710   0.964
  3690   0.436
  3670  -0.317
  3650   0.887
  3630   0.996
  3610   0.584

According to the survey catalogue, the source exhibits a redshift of 0.30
